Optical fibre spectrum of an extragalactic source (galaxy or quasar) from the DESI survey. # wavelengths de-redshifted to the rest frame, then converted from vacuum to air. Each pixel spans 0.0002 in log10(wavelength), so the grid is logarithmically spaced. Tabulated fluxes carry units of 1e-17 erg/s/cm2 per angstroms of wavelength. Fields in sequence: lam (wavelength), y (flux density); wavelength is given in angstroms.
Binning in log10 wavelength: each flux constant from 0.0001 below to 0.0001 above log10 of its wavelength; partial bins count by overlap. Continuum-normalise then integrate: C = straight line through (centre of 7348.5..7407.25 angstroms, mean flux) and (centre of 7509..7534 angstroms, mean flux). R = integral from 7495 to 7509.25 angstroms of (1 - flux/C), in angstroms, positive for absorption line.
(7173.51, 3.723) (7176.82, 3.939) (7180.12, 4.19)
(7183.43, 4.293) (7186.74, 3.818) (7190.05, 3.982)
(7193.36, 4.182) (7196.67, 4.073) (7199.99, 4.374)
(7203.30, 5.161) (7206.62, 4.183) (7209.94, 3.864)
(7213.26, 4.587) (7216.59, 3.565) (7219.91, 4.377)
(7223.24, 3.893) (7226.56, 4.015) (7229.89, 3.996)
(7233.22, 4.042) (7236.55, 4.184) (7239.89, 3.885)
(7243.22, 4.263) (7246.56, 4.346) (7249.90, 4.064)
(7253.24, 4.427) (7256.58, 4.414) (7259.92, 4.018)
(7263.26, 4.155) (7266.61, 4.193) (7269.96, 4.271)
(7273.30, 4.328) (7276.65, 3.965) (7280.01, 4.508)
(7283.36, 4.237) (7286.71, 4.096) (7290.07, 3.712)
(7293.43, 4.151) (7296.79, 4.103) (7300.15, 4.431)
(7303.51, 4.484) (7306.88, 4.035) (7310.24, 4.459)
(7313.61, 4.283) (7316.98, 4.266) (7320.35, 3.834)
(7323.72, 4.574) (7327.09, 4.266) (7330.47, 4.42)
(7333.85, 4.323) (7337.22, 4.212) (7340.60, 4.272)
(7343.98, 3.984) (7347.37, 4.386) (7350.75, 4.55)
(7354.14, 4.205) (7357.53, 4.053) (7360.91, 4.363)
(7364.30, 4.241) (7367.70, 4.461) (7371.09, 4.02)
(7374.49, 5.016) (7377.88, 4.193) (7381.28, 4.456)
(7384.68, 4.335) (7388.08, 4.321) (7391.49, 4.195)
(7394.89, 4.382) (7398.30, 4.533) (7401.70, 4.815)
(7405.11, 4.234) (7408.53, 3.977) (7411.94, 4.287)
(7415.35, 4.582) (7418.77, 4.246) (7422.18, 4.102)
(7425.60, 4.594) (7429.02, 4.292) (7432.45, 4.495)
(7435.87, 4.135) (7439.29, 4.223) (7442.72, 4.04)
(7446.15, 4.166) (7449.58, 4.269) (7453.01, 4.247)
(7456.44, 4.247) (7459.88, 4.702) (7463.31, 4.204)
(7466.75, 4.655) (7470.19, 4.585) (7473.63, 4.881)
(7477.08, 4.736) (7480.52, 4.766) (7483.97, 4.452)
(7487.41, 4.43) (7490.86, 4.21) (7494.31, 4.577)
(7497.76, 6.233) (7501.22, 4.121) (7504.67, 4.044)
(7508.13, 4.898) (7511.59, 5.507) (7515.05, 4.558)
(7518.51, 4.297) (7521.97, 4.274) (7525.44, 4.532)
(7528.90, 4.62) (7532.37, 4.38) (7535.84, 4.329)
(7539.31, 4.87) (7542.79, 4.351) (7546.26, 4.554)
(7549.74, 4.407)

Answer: -0.7 angstroms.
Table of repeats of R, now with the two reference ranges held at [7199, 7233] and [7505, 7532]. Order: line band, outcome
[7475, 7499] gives -0.9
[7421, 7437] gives 0.6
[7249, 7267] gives 0.1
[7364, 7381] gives 0.0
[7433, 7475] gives 1.6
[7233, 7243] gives 0.4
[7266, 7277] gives 0.1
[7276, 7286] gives 0.1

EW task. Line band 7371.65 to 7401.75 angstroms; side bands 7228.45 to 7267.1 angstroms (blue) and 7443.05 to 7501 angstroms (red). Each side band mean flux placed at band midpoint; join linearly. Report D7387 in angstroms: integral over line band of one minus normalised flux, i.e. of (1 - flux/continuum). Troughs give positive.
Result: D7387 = -0.2 angstroms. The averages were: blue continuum 4.17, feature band 4.44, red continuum 4.56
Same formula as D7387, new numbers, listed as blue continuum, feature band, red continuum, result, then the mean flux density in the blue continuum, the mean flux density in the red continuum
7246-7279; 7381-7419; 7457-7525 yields 0.86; 4.22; 4.63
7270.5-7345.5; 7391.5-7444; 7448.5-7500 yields 1.80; 4.23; 4.61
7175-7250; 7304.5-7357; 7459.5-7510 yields 1.04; 4.14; 4.63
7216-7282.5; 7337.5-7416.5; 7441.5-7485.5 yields 0.02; 4.16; 4.46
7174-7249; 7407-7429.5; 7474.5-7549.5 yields 0.81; 4.14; 4.61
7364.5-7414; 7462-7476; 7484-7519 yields 0.00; 4.37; 4.69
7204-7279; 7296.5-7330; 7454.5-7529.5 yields 0.00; 4.15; 4.61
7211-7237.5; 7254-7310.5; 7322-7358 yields -0.24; 4.07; 4.3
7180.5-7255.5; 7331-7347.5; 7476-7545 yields 0.43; 4.16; 4.61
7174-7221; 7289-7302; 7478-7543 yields 0.56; 4.17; 4.61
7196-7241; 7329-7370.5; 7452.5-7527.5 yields 0.89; 4.16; 4.6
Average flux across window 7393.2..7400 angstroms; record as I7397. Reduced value 4.46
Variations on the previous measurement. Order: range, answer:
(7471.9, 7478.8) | 4.81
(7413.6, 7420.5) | 4.42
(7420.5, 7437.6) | 4.32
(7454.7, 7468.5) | 4.45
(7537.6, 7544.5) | 4.61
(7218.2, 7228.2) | 4.1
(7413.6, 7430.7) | 4.36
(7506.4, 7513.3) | 5.2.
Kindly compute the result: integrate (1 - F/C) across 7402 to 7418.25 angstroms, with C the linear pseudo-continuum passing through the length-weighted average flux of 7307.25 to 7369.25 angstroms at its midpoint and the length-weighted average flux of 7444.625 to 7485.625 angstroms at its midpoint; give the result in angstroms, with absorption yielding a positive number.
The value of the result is 0.32 angstroms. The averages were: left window 4.28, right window 4.49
